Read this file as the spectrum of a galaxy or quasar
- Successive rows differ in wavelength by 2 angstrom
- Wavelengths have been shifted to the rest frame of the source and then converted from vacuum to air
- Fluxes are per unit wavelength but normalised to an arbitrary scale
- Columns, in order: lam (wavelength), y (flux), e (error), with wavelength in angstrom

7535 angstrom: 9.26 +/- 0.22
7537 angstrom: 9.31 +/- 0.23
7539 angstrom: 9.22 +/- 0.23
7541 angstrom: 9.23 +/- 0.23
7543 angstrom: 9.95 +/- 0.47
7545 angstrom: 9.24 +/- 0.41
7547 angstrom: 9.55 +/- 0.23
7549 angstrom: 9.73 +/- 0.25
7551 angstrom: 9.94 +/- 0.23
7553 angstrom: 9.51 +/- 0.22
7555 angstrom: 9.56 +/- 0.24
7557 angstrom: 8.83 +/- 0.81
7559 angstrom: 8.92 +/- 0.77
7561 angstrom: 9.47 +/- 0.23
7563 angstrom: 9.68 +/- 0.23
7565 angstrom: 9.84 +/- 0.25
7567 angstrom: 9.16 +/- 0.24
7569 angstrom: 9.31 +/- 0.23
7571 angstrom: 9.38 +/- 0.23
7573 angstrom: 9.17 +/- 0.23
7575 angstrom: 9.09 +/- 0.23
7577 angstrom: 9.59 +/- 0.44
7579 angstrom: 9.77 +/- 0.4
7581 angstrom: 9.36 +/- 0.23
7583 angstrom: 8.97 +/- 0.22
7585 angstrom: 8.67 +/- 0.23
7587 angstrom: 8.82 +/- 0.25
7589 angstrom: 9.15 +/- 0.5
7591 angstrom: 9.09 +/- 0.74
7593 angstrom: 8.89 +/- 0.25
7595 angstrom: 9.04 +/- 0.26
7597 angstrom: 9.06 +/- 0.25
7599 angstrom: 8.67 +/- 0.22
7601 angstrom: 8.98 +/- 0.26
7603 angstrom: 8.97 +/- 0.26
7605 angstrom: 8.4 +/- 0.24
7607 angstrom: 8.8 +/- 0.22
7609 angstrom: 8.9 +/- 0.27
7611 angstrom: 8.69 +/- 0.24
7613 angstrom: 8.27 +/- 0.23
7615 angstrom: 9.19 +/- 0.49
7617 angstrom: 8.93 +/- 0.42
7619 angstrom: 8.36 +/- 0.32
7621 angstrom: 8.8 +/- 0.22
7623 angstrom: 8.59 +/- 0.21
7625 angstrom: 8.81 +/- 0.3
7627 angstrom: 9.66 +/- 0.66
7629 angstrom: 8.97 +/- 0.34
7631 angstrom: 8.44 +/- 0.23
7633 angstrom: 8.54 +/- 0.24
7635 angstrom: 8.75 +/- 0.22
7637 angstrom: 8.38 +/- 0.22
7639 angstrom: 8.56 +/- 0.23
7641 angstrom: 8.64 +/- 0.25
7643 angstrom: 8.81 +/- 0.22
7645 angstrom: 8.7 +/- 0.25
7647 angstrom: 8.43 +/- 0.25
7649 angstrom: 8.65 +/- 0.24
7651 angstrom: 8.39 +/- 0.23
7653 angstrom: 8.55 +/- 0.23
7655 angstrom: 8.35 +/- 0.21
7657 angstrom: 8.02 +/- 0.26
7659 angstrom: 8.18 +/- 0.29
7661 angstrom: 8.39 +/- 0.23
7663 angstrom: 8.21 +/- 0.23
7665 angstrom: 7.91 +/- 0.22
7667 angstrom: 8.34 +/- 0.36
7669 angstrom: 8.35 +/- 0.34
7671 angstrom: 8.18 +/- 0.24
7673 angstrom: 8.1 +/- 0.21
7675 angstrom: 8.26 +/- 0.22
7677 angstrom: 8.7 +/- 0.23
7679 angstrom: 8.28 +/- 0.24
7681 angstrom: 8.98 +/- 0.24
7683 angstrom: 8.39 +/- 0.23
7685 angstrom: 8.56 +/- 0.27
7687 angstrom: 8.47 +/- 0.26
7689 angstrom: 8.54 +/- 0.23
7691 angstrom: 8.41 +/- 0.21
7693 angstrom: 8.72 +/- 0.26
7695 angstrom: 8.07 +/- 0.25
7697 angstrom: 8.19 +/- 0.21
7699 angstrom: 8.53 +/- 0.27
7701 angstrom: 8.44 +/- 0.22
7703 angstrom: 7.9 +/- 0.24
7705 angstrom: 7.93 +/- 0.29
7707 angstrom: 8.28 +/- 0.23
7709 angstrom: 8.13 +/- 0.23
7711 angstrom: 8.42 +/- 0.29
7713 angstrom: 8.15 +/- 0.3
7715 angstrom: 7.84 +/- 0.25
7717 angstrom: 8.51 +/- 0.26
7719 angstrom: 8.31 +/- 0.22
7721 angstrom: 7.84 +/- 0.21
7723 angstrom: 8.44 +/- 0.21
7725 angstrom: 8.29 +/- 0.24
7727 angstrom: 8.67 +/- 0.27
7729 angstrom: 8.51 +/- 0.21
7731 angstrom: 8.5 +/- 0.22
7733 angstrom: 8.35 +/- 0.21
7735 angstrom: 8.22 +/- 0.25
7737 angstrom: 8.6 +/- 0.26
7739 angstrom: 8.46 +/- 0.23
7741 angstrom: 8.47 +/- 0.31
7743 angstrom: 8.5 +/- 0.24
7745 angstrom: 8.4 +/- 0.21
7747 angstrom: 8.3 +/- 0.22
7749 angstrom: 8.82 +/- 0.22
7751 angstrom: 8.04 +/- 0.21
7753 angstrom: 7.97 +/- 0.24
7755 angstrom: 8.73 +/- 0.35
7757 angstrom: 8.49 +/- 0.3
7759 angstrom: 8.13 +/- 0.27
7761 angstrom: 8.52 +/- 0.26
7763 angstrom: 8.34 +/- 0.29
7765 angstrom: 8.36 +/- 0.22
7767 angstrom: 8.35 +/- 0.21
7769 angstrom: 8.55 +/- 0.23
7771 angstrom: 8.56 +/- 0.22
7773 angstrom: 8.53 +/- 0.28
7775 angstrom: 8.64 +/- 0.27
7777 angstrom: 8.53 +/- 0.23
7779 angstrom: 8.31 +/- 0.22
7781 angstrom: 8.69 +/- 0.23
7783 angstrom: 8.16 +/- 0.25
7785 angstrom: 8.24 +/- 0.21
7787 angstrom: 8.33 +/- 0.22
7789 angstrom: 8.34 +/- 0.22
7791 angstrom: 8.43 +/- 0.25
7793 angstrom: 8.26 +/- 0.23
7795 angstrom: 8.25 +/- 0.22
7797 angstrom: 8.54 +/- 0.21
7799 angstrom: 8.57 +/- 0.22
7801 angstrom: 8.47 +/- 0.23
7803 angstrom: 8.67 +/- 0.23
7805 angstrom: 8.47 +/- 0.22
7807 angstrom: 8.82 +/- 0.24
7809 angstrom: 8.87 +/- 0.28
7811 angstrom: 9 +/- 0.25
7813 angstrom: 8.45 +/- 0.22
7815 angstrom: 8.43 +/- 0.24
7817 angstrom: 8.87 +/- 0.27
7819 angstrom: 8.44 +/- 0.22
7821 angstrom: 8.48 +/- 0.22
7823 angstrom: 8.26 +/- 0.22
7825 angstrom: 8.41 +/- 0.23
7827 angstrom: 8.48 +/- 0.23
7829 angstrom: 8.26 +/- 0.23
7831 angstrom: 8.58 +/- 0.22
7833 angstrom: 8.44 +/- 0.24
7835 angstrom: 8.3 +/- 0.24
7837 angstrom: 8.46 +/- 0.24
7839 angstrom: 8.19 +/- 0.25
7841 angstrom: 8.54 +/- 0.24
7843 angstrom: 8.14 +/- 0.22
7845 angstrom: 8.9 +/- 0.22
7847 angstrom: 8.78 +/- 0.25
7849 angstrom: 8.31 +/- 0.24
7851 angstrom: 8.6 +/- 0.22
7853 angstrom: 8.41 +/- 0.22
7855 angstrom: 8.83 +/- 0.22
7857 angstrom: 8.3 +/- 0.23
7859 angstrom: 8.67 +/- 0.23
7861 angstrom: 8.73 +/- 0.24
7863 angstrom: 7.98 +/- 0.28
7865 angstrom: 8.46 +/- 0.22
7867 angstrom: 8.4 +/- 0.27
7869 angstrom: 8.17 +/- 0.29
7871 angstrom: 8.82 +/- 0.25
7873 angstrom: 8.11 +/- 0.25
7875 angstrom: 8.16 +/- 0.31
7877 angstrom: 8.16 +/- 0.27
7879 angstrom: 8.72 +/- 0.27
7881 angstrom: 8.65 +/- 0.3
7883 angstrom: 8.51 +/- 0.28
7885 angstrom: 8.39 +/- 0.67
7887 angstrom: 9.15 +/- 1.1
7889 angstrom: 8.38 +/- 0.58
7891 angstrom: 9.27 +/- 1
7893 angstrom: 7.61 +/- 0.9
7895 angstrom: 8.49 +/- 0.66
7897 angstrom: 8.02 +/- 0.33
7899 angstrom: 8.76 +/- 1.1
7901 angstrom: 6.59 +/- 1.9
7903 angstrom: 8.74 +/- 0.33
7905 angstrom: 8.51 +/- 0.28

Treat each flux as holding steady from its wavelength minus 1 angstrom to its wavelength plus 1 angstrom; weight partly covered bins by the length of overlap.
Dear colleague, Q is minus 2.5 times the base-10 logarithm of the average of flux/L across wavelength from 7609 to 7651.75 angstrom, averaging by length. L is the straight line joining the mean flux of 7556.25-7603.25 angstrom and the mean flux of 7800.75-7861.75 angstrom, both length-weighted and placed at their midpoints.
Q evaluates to 0.042 mag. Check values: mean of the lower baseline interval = 9.17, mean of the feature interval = 8.7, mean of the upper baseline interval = 8.53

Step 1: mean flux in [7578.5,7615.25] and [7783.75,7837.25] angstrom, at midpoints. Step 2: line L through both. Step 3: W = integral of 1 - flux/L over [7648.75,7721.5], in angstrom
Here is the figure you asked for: 3.6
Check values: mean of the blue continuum 8.91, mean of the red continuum 8.48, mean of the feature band 8.31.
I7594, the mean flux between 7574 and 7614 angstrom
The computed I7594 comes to 8.96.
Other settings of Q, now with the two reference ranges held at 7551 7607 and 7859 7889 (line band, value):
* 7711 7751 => 0.05 mag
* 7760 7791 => 0.03 mag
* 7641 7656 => 0.05 mag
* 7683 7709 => 0.07 mag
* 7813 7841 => 0.02 mag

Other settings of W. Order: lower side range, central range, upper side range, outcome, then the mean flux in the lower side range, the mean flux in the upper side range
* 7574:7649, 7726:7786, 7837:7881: 1.31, 8.86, 8.45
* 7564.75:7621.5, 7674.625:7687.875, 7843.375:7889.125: 0.46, 9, 8.5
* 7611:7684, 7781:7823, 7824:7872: -0.11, 8.53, 8.46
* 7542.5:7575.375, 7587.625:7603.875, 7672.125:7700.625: 0.30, 9.43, 8.44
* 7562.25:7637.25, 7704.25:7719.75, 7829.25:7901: 0.98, 8.98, 8.44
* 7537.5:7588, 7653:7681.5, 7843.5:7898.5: 2.39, 9.36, 8.48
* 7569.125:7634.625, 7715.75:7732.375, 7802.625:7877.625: 0.63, 8.94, 8.48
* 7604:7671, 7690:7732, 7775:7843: 1.16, 8.57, 8.47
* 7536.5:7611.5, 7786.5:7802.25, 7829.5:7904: 0.39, 9.21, 8.42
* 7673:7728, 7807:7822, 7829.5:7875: -0.42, 8.34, 8.45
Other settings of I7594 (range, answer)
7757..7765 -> 8.35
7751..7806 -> 8.42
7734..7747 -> 8.43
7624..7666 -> 8.54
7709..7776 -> 8.38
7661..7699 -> 8.37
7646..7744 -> 8.35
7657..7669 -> 8.2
